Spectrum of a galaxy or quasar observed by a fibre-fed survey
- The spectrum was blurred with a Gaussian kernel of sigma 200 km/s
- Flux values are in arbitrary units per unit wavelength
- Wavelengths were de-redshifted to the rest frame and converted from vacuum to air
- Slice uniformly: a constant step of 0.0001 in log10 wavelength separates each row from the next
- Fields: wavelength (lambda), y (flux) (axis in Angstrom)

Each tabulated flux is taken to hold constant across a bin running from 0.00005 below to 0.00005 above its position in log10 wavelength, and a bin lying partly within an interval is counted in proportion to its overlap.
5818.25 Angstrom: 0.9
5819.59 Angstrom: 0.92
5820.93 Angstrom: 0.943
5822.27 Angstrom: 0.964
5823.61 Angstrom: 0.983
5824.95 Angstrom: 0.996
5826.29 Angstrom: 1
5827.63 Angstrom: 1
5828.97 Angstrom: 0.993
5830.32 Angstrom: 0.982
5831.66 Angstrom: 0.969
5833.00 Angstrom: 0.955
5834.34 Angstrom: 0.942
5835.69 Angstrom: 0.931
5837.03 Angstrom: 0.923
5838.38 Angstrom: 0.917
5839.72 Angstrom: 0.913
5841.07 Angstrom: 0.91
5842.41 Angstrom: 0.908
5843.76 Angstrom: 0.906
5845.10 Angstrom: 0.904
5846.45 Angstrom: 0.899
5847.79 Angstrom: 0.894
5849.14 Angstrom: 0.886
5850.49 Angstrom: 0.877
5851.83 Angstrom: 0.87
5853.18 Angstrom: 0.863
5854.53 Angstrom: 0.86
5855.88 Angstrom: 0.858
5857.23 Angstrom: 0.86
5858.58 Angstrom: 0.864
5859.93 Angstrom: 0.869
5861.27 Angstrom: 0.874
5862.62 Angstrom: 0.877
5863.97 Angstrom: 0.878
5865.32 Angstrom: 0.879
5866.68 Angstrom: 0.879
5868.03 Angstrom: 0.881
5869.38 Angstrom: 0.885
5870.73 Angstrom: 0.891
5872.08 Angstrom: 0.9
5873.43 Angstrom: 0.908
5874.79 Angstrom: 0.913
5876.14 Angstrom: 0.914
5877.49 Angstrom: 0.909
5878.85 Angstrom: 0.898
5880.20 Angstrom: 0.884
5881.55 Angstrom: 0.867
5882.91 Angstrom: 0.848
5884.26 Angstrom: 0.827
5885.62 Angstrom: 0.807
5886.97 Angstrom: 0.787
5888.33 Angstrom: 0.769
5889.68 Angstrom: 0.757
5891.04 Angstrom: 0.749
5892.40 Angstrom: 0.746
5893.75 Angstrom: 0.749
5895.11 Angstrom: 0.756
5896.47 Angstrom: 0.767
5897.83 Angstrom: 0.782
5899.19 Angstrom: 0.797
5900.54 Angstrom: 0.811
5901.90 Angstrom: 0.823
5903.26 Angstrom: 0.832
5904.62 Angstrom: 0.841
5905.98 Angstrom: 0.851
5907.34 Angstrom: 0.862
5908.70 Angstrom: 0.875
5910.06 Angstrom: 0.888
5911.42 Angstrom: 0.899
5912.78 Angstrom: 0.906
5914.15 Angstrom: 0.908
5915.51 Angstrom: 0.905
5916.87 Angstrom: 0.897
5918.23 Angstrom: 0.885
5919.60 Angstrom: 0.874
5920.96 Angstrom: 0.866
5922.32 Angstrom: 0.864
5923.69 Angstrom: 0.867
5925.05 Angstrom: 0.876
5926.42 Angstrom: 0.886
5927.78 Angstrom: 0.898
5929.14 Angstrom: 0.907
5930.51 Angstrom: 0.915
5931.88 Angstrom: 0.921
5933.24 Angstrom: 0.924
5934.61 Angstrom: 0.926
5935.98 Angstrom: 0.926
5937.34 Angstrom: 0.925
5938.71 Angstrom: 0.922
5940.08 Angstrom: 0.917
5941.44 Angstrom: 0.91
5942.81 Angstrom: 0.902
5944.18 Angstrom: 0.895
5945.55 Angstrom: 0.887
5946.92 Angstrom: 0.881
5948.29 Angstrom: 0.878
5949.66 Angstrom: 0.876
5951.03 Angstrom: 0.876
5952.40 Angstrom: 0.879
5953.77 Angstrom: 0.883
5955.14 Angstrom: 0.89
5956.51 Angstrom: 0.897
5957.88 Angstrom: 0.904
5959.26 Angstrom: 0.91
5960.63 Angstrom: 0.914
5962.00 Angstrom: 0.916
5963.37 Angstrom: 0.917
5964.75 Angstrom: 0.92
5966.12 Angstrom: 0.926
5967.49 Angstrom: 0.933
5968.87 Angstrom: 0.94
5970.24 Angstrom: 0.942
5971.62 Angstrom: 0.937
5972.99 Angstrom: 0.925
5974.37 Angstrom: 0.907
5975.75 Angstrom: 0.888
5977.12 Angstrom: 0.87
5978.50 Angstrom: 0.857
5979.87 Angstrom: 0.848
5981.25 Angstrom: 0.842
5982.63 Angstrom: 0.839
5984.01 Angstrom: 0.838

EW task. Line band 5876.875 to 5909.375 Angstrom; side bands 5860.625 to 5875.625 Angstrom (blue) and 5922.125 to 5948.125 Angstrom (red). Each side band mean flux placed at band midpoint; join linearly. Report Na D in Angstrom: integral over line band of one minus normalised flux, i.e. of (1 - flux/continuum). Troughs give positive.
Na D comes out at 2.8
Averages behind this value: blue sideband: 0.888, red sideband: 0.903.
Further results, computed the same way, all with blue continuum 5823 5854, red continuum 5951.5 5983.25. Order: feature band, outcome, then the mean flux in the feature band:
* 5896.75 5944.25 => 1.5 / 0.881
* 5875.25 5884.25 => 0.4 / 0.884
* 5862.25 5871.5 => 0.4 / 0.881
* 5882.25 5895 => 1.9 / 0.781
